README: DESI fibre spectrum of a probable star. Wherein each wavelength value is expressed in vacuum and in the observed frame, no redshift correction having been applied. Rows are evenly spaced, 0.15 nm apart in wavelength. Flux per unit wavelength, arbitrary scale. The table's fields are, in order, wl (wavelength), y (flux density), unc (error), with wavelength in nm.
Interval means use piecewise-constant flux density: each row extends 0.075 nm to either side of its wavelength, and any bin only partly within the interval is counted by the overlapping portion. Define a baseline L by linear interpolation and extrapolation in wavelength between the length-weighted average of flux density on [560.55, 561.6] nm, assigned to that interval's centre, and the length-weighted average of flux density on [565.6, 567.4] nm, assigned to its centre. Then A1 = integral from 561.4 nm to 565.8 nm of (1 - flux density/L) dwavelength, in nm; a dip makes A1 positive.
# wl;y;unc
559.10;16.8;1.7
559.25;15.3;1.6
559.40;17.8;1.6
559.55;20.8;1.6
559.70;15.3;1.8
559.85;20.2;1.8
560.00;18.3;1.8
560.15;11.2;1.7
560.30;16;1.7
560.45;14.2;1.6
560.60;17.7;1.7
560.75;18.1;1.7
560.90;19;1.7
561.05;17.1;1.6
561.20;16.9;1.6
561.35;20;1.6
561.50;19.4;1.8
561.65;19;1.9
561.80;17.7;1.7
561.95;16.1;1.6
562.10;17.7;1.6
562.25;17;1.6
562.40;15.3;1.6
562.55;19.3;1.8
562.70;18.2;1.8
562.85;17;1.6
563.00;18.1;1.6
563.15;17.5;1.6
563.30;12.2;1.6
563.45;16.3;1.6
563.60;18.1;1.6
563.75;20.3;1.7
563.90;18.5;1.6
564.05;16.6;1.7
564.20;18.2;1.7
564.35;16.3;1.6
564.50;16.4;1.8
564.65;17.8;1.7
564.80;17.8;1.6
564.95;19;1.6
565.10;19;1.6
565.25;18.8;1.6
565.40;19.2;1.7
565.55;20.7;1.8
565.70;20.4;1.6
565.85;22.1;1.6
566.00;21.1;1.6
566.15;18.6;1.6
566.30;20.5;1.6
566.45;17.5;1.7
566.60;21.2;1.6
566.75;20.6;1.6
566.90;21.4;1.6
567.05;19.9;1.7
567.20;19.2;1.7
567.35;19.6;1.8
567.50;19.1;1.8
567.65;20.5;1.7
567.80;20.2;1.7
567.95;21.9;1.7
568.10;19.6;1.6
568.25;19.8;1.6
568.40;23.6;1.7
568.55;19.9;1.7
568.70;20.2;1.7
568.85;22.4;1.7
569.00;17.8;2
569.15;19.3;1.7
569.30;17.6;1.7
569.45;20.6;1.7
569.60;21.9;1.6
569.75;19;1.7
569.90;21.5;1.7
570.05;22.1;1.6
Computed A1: 0.30 nm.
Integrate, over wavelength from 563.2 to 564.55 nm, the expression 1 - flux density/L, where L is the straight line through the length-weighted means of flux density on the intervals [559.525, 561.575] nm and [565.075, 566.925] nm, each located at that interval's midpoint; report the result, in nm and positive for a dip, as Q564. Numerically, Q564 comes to 0.143 nm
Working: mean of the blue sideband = 17.4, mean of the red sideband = 20.1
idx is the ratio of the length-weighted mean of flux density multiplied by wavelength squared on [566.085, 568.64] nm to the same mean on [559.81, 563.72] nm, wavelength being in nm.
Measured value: 1.20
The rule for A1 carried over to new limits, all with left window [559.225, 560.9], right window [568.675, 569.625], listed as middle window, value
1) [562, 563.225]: 0.02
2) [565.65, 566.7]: -0.07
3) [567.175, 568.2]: -0.03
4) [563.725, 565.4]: 0.03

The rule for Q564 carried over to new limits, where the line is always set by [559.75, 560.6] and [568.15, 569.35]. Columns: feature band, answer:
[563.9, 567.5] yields -0.09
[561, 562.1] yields -0.08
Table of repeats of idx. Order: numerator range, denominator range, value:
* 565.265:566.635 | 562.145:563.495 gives 1.21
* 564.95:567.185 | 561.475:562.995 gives 1.15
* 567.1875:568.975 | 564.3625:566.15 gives 1.08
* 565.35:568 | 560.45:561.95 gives 1.14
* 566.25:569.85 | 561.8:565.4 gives 1.17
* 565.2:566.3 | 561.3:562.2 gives 1.12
